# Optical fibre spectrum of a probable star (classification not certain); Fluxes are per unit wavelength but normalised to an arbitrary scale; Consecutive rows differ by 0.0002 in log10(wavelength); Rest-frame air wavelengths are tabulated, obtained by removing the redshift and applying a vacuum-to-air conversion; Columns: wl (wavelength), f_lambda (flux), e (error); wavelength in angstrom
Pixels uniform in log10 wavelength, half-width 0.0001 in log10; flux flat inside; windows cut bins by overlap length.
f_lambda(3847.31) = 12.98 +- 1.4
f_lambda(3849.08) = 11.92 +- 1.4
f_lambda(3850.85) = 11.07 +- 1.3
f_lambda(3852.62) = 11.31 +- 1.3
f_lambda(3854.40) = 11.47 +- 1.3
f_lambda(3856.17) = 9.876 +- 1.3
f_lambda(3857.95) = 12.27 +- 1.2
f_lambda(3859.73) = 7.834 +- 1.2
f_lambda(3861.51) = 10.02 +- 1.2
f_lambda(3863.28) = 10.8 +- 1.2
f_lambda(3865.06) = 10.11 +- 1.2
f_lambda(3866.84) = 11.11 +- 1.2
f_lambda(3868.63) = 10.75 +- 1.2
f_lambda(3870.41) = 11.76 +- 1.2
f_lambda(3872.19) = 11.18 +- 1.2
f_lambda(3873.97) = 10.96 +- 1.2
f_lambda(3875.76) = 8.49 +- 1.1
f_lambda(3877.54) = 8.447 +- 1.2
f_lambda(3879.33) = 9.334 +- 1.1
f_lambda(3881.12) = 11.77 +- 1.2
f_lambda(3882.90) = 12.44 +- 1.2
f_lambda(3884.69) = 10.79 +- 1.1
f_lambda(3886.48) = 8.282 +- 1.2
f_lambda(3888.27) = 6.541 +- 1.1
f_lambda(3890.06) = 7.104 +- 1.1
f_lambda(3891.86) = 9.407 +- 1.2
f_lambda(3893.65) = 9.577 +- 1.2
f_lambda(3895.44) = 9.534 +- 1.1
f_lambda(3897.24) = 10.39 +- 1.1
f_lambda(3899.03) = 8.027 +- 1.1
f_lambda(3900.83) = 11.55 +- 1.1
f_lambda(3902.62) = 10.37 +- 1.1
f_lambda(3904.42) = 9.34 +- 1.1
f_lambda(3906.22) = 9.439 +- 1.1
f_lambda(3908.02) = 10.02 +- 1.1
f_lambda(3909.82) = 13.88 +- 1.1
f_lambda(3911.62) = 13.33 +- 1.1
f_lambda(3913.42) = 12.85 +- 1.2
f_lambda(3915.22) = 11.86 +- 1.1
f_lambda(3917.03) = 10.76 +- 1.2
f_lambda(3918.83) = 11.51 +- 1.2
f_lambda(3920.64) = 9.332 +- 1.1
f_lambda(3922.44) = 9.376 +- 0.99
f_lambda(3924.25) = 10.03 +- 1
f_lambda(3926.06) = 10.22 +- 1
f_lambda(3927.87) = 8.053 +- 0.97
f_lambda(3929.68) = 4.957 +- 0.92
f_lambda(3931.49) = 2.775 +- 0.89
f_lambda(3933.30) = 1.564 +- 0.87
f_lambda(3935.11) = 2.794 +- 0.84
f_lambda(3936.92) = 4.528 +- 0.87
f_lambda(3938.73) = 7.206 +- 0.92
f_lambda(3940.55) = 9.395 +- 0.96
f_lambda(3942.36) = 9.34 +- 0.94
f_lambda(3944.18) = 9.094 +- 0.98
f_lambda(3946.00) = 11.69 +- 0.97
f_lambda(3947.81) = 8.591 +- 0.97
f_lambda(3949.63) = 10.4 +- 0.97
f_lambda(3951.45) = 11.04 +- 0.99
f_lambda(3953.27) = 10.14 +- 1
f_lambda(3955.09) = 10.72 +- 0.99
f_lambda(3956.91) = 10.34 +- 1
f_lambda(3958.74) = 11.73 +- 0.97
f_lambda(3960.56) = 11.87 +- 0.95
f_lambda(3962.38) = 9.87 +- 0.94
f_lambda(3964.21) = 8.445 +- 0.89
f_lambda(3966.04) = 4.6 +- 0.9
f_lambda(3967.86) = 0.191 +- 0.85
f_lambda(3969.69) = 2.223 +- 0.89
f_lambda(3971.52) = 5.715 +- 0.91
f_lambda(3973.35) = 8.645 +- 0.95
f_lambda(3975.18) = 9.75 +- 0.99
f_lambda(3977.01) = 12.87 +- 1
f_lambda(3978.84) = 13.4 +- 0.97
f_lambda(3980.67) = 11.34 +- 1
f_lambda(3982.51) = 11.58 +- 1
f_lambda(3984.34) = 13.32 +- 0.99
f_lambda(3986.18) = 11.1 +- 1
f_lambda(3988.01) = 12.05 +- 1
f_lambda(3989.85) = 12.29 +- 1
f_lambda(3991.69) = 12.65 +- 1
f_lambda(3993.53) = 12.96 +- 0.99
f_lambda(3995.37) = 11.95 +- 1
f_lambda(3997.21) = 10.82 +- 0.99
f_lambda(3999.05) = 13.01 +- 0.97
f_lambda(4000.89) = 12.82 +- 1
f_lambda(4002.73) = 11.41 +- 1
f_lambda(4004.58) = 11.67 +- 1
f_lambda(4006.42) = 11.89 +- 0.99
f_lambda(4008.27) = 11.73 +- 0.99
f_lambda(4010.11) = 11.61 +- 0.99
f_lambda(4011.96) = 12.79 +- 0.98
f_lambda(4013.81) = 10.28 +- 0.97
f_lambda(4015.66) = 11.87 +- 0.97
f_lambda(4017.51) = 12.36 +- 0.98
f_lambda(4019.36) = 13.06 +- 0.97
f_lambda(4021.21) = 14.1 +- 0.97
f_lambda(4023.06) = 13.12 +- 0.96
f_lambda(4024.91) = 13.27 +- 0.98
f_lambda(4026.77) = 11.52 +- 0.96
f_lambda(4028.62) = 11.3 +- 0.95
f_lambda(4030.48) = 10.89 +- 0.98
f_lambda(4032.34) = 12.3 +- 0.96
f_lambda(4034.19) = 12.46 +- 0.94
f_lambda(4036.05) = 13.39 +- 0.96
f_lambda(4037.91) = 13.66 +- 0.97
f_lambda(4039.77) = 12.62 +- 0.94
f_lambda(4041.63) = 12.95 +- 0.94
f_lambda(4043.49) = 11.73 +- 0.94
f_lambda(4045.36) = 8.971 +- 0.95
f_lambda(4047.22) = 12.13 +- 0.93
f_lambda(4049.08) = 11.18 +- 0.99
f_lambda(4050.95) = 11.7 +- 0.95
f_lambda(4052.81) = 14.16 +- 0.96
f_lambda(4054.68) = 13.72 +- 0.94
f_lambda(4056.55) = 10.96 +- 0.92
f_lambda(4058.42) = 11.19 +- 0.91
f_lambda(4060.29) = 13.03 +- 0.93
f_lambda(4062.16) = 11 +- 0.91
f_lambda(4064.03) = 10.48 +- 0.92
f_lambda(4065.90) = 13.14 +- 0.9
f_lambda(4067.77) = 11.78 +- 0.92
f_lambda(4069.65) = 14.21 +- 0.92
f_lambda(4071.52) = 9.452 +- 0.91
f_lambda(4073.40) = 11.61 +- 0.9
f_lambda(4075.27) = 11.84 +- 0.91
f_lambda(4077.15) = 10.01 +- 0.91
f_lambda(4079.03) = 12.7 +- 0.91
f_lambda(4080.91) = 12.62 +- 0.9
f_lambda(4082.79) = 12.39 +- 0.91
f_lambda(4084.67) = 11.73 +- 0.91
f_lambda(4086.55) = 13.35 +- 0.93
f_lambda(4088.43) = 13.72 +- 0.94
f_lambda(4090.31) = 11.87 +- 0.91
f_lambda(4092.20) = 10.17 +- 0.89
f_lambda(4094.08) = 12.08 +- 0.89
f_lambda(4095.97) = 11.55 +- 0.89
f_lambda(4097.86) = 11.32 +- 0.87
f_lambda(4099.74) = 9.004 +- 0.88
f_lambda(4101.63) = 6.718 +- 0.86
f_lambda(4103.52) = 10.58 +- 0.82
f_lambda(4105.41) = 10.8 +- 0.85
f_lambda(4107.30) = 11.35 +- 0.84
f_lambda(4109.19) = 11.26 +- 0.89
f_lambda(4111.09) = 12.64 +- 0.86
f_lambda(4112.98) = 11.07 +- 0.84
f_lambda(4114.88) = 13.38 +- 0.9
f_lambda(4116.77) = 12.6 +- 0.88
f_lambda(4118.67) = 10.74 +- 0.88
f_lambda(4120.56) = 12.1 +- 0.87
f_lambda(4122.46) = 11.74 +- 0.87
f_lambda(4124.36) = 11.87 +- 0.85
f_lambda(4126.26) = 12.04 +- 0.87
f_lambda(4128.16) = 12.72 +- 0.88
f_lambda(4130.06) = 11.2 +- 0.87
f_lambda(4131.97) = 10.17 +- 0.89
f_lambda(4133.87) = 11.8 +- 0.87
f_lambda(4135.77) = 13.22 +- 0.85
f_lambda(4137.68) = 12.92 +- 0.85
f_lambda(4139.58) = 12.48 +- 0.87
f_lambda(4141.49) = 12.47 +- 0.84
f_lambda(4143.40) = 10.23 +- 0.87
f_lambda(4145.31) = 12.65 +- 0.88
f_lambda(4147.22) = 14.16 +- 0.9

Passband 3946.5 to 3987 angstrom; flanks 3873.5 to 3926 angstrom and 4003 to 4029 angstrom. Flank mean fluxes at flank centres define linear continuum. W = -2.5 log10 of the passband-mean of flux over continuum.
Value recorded 0.19 mag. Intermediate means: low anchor 10.2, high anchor 12.2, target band 9.47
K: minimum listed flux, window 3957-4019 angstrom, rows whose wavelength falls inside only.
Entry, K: 0.191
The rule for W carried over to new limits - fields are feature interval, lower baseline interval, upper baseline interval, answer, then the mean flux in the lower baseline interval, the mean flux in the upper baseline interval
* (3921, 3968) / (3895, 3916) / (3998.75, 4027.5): 0.36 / 10.9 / 12.3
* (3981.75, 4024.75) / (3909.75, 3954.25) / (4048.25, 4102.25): -0.19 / 8.9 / 11.7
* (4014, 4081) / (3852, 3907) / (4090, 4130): -0.11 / 10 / 11.3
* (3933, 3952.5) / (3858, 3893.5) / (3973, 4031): 0.35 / 9.9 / 12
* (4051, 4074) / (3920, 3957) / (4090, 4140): -0.15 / 8.12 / 11.4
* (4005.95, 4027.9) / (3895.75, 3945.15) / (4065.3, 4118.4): -0.18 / 8.97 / 11.6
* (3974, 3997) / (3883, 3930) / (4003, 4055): -0.06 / 9.97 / 12.2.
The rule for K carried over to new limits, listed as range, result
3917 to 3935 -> 1.564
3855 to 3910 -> 6.541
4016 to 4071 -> 8.971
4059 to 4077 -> 9.452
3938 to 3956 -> 7.206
